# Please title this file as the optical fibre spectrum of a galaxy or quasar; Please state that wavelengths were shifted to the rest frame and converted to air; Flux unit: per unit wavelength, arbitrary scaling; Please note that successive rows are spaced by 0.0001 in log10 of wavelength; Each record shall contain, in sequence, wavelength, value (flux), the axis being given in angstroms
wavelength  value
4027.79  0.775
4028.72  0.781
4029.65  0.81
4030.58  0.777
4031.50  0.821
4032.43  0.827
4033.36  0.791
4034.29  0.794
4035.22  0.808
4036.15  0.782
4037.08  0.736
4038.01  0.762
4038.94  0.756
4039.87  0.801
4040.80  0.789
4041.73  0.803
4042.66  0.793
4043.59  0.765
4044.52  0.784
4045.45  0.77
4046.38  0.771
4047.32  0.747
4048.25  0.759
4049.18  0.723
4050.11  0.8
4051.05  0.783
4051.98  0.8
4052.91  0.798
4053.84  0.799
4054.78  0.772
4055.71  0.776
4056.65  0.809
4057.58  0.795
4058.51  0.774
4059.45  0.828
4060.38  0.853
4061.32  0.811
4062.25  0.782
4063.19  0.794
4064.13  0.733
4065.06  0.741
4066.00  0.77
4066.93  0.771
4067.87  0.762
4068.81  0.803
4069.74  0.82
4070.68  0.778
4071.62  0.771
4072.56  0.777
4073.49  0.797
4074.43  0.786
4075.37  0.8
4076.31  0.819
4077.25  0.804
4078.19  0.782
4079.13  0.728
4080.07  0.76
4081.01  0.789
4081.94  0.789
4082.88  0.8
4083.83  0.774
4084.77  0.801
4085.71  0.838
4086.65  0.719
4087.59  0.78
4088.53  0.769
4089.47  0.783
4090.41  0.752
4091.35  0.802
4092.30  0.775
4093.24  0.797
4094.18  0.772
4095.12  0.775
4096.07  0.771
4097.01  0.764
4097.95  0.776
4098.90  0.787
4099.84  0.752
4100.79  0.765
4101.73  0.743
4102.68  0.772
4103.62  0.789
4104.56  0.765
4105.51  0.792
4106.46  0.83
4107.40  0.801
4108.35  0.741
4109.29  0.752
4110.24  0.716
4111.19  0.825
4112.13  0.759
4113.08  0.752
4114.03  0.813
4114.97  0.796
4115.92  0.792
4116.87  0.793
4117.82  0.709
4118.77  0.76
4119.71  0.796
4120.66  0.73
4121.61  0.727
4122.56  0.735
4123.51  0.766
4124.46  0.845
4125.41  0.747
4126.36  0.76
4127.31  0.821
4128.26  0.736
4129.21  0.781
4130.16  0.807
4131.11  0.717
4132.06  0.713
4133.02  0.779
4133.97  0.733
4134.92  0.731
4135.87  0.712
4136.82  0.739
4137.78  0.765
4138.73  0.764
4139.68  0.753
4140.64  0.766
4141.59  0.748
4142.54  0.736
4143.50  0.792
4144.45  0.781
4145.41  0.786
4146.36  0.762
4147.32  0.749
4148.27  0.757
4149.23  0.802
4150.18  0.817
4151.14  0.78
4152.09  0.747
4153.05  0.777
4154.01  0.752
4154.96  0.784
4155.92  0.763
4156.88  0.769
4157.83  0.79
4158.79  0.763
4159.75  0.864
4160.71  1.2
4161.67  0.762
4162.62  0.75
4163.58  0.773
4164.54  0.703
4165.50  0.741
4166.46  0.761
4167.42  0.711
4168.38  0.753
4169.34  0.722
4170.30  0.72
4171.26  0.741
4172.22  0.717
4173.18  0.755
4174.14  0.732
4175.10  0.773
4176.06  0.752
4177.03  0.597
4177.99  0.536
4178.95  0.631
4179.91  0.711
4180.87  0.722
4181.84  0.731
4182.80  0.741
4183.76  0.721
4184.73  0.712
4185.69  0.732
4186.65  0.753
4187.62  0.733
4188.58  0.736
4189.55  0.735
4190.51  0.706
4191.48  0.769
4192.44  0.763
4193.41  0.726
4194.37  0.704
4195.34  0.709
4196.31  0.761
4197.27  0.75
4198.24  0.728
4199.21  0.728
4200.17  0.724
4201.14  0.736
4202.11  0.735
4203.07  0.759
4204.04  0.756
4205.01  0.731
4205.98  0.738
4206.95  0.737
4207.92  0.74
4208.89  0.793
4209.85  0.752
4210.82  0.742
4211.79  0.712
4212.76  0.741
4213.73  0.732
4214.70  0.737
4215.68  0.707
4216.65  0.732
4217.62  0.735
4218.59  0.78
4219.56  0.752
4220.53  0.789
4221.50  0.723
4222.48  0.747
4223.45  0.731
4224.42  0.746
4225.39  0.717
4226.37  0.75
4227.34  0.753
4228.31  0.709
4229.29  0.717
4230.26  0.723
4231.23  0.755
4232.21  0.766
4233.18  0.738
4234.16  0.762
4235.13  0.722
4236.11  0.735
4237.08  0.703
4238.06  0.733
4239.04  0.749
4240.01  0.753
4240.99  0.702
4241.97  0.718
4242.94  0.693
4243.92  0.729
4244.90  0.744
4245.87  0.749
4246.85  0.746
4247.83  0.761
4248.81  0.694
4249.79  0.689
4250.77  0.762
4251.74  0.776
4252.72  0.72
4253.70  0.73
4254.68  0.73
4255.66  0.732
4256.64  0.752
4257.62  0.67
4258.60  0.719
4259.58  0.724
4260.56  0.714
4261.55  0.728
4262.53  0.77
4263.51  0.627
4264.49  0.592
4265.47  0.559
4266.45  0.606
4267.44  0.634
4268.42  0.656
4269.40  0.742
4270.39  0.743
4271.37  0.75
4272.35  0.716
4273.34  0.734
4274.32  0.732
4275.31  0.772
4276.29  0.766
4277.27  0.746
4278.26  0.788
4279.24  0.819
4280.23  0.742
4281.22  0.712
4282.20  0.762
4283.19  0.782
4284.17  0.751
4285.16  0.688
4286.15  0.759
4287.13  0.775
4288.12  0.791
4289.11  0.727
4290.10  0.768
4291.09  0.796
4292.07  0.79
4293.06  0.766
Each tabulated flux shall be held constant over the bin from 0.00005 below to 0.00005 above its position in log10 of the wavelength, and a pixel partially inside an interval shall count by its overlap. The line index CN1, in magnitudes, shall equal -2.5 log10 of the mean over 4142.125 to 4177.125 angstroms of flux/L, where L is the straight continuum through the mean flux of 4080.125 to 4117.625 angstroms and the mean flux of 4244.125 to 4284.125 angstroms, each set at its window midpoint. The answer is -0.02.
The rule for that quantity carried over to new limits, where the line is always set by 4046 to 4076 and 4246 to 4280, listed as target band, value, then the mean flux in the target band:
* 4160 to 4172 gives -0.04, 0.778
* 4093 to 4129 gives -0.01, 0.772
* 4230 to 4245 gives -0.01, 0.732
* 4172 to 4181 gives 0.08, 0.691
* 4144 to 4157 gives -0.03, 0.773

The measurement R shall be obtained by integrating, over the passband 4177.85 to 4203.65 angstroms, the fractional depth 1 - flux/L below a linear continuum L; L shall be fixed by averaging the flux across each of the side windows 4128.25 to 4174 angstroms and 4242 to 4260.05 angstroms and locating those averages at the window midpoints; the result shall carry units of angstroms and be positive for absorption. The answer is 0.94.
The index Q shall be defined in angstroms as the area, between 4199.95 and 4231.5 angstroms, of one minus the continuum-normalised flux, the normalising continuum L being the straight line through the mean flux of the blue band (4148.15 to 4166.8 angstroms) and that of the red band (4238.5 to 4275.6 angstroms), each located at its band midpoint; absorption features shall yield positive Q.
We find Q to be 0.3 angstroms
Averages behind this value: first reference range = 0.794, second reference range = 0.713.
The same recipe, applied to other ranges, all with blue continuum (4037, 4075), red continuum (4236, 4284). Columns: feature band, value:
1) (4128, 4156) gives -0.2 angstroms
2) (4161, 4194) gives 0.9 angstroms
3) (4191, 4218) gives 0.0 angstroms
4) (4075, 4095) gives -0.2 angstroms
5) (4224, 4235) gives -0.1 angstroms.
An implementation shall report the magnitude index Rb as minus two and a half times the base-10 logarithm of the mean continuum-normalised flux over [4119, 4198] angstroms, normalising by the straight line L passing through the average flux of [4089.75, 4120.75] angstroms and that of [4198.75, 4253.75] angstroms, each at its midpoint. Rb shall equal 0.008 mag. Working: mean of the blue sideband 0.774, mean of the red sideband 0.738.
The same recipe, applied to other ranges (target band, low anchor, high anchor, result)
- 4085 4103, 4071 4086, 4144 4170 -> 0.02 mag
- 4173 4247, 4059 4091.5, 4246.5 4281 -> 0.01 mag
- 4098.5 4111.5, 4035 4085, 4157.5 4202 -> -0.01 mag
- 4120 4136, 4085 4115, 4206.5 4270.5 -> 0.01 mag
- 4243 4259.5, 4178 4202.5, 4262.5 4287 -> -0.02 mag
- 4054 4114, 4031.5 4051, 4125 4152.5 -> -0.01 mag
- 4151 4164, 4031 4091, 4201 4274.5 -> -0.08 mag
